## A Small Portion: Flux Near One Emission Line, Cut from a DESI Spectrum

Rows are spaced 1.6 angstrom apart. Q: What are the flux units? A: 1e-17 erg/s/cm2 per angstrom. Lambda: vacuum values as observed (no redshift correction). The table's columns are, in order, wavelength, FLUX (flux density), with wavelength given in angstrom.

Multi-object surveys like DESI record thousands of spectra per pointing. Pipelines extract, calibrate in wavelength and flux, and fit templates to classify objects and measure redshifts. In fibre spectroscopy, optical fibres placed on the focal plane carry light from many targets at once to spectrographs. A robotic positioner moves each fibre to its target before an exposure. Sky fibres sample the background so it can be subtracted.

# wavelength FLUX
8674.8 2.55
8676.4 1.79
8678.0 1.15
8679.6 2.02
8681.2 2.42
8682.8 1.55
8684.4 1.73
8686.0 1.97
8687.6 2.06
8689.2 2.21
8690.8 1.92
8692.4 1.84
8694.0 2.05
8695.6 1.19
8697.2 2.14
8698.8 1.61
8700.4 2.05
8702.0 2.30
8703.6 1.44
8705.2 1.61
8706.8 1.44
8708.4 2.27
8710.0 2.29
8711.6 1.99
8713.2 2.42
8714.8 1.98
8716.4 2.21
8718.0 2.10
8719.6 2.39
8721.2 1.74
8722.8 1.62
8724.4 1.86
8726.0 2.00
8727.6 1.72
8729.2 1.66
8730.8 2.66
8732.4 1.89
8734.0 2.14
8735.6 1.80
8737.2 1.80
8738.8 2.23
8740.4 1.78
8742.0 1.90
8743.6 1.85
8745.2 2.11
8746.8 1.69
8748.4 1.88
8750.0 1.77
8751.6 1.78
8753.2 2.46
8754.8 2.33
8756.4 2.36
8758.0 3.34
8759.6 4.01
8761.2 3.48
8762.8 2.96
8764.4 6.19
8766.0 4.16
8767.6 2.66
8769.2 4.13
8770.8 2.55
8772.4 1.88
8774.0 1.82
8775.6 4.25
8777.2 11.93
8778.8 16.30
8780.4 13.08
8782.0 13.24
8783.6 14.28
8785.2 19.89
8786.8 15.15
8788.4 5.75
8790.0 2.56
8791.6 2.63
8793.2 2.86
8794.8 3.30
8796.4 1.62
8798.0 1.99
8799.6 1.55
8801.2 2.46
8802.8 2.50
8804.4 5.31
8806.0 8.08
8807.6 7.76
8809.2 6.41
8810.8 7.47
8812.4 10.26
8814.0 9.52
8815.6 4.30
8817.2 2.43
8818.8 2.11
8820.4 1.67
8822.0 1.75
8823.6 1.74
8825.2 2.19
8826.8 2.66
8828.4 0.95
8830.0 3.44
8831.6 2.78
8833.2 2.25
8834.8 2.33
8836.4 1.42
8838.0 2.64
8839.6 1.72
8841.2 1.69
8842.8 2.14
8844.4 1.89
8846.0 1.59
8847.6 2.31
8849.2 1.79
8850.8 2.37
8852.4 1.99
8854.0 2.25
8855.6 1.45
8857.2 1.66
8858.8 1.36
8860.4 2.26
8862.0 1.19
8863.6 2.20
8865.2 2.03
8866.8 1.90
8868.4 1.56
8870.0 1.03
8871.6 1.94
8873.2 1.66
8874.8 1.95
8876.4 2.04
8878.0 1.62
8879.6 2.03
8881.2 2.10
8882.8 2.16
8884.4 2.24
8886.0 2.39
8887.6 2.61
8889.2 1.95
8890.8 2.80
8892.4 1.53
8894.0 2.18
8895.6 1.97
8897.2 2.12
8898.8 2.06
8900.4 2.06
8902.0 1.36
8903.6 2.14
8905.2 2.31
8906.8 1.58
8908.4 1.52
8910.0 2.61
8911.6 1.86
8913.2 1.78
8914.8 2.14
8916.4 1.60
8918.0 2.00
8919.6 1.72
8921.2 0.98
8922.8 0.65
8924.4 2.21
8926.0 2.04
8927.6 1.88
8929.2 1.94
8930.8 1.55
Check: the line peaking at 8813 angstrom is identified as [N II] 6583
